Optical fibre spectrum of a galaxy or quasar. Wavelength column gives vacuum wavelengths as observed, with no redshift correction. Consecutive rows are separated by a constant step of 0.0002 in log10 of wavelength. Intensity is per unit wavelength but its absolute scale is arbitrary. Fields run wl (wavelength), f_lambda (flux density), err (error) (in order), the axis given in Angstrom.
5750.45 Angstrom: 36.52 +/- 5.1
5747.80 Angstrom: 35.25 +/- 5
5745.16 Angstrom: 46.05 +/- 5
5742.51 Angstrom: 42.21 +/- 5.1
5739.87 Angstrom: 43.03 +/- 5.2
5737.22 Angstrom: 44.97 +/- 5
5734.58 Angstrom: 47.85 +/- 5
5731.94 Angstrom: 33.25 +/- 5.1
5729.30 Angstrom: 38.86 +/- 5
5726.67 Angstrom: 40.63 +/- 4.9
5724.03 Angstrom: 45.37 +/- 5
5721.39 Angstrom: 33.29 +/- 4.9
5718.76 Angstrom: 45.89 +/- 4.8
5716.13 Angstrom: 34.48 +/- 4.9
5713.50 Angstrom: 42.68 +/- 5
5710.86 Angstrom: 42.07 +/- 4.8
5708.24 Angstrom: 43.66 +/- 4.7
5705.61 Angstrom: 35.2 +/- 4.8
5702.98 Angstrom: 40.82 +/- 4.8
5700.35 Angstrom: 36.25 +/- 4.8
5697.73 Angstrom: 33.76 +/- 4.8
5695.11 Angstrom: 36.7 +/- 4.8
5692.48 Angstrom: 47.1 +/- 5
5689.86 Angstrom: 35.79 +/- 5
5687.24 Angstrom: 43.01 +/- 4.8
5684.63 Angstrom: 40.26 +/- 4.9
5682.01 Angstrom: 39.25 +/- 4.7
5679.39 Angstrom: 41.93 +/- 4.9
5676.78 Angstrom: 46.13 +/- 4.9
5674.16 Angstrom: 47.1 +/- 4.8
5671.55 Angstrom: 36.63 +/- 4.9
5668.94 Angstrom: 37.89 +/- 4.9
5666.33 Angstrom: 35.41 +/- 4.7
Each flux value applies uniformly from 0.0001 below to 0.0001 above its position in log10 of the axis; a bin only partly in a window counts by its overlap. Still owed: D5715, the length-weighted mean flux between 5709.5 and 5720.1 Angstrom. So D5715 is 41.3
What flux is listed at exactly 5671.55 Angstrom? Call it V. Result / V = 36.63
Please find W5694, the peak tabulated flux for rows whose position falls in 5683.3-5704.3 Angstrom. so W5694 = 47.1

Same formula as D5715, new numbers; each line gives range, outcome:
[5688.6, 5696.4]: 39.9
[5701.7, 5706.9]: 38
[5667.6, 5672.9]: 37.4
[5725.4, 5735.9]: 40.2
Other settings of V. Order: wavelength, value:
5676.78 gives 46.13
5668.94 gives 37.89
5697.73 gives 33.76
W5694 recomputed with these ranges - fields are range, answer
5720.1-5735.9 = 47.85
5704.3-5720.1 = 45.89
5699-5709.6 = 43.66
